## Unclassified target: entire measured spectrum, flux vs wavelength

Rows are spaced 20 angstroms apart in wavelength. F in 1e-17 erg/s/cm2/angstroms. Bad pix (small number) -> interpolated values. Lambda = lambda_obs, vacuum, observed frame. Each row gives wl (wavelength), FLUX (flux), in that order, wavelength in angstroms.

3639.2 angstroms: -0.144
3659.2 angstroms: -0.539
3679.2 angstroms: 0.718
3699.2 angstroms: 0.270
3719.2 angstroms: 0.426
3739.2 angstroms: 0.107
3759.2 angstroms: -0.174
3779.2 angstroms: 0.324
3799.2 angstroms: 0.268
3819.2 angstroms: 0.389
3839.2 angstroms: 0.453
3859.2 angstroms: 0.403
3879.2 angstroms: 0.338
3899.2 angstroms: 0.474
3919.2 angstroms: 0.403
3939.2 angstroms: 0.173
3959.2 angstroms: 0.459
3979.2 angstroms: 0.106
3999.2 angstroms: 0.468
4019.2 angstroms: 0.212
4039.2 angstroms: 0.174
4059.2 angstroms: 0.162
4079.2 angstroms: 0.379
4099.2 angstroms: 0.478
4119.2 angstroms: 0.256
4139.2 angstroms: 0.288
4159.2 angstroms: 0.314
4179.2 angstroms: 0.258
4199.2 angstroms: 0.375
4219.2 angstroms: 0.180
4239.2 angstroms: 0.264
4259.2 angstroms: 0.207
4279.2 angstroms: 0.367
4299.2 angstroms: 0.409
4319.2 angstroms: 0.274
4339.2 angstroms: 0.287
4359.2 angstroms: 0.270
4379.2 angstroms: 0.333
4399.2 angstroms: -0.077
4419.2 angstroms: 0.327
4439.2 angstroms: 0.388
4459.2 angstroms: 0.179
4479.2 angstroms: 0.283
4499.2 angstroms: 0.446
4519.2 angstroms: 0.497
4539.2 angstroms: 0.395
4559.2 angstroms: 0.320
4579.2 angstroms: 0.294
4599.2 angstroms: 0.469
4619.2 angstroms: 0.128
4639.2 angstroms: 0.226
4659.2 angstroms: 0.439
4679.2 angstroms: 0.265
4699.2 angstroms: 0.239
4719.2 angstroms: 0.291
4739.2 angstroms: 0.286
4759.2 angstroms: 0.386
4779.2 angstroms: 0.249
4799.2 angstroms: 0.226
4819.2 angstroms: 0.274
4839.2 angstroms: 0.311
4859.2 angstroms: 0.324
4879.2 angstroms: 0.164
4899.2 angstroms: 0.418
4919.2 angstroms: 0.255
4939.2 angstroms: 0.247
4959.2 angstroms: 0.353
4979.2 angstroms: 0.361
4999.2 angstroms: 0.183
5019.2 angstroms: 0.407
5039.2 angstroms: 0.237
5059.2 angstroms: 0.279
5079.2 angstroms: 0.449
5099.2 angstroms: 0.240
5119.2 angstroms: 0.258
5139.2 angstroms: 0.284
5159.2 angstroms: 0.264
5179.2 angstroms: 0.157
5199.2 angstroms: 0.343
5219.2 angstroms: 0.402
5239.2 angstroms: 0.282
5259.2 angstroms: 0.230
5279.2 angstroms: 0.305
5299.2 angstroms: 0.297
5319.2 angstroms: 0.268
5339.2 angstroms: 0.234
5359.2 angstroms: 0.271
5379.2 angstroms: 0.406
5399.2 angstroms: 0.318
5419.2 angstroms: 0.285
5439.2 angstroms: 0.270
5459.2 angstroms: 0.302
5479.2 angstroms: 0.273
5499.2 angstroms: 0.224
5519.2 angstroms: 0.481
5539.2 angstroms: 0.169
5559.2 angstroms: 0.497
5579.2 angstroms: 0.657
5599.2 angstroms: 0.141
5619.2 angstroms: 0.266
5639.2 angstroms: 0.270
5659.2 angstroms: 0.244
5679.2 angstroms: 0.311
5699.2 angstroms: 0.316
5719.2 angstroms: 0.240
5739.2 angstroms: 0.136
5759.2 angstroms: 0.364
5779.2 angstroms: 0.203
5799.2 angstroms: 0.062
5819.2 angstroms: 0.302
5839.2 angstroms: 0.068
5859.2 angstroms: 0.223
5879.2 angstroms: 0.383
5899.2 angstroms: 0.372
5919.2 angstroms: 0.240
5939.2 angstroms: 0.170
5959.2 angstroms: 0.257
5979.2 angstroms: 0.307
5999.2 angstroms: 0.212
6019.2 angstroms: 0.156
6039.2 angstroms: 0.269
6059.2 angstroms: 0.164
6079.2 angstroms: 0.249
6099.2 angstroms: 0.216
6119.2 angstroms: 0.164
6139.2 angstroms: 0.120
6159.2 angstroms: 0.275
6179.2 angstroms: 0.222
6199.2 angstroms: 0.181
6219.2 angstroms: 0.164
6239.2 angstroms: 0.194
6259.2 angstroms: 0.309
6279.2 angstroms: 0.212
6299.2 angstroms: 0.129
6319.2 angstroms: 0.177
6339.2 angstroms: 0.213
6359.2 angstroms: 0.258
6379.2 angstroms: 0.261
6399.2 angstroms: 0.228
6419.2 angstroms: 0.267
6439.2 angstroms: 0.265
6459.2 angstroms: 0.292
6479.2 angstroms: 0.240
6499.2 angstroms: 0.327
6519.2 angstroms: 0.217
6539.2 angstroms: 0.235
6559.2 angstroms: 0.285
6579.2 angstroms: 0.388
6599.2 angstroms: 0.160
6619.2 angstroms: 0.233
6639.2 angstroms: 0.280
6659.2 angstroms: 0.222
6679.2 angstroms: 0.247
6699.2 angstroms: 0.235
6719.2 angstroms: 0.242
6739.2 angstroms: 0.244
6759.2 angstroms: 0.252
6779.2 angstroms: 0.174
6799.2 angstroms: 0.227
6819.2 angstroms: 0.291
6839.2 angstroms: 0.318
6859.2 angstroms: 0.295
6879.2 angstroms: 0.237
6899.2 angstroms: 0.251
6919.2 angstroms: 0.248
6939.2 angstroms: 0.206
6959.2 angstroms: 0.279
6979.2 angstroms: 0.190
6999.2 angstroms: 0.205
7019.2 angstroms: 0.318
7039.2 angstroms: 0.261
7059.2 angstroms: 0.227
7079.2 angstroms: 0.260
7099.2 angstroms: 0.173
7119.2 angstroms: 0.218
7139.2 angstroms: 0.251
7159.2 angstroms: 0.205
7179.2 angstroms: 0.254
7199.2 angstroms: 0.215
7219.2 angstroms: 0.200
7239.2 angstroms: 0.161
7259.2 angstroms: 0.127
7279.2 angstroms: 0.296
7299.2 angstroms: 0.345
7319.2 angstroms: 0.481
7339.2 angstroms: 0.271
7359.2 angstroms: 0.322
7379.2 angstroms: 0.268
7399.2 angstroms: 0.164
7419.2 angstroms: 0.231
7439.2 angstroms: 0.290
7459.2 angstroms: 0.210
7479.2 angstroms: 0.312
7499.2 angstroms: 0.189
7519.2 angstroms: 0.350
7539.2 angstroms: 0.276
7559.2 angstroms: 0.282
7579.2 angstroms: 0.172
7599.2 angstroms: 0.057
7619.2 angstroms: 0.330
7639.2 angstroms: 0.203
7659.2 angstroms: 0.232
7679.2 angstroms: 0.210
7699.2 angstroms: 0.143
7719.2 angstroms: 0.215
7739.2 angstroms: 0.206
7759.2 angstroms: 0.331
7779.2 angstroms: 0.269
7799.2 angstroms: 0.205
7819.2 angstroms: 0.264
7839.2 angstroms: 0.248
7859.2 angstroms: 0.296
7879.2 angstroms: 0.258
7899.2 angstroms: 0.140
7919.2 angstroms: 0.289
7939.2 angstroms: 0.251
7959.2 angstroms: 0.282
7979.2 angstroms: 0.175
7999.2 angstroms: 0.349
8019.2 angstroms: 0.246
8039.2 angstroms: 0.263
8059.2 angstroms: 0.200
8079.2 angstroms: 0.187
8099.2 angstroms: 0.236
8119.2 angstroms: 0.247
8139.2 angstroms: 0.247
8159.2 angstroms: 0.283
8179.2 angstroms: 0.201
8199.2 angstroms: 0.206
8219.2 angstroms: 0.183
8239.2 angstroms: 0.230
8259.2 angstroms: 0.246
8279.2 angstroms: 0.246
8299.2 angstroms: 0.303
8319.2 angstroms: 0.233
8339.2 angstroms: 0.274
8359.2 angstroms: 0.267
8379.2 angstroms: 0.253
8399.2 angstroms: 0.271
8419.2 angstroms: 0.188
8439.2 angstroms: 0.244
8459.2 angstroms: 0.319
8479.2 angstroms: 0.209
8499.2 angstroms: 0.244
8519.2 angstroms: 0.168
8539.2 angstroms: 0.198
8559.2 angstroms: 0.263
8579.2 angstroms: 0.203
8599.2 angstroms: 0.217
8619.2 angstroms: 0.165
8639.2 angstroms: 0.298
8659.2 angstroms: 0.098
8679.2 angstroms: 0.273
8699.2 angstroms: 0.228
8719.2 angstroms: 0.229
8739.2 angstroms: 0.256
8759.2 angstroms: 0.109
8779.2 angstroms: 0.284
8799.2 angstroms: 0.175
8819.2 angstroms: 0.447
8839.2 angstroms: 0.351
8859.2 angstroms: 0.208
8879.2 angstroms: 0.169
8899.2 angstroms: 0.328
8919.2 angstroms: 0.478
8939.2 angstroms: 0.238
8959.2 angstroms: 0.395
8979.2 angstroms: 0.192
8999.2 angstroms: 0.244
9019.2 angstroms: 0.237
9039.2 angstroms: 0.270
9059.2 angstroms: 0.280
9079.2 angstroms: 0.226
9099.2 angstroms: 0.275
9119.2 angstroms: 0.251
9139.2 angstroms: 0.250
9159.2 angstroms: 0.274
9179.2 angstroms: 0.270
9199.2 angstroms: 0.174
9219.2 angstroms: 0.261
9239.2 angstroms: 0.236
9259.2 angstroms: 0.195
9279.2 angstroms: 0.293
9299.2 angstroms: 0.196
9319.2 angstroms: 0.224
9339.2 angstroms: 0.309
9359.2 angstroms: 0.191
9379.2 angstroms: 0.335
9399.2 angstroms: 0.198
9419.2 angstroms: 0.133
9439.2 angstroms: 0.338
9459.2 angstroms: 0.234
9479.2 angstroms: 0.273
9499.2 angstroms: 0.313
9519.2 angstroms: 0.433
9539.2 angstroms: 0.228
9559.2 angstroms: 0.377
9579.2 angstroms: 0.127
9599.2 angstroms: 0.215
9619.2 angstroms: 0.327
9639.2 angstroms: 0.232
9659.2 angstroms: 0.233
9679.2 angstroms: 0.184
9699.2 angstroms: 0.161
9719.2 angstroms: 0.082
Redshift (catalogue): 0.112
